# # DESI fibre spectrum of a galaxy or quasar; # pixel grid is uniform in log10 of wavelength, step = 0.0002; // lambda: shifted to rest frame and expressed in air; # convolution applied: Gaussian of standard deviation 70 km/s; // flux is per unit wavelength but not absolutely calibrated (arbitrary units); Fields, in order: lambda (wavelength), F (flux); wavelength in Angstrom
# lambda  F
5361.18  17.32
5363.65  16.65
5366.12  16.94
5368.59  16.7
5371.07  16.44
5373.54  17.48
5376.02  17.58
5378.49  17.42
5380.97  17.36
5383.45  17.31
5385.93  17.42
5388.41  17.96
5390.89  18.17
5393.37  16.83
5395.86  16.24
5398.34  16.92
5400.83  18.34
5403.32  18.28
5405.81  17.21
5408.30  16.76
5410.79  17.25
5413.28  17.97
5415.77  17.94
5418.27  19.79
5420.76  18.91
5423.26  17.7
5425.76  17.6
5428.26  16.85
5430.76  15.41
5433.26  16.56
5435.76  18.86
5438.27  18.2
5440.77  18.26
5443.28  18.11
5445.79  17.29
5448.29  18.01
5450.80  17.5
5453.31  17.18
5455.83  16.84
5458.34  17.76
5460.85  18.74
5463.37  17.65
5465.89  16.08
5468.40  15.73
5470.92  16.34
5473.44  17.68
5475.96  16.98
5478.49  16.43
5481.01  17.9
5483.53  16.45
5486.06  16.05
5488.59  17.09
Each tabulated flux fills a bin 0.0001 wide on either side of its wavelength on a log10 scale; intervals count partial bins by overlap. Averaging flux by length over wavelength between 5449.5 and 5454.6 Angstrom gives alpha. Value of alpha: 17.3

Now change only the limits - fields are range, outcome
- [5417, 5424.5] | 18.8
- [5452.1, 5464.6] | 17.6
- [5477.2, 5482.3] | 17.2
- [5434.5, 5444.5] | 18.4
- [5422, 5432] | 16.9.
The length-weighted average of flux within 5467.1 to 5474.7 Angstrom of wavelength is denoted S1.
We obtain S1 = 16.6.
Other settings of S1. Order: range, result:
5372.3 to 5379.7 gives 17.5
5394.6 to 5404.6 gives 17.4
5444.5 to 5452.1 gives 17.6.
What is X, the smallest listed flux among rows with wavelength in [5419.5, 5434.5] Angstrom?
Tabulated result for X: 15.41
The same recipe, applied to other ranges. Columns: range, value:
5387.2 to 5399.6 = 16.24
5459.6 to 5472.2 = 15.73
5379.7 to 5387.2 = 17.31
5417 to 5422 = 18.91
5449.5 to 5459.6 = 16.84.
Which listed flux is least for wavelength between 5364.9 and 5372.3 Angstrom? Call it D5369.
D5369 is 16.44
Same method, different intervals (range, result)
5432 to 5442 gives 16.56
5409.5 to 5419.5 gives 17.25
